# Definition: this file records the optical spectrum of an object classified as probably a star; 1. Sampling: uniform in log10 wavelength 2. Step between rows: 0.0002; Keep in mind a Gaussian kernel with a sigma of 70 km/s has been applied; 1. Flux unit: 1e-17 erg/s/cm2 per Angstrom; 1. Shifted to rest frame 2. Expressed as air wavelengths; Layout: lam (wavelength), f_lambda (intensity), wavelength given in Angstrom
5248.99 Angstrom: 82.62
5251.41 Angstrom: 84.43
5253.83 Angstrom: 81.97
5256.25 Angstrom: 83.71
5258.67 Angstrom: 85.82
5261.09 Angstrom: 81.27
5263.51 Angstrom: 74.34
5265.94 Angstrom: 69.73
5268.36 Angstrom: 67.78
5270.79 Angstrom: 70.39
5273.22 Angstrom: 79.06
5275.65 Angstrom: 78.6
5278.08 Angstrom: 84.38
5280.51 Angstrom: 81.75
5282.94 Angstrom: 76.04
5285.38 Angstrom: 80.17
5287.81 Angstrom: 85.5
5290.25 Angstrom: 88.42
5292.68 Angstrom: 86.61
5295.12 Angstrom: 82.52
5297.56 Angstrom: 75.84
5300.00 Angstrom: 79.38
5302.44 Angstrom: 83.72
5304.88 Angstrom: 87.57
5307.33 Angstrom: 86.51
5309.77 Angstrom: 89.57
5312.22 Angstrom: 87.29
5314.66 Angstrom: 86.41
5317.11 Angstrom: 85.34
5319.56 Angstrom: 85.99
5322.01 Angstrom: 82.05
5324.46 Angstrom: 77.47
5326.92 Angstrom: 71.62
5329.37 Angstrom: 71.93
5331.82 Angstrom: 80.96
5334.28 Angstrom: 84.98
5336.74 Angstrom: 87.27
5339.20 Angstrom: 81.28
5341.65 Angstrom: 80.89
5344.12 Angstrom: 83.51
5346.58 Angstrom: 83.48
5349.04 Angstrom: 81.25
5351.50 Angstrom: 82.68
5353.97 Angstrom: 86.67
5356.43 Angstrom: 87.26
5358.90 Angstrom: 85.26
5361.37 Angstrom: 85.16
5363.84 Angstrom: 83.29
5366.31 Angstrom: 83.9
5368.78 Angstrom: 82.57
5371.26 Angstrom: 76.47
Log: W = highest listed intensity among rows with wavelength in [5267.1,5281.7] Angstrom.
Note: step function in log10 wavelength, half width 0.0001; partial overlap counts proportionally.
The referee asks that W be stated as 84.38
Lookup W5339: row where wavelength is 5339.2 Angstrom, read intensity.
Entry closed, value 81.28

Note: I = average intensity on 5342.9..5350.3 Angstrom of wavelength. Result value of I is 82.8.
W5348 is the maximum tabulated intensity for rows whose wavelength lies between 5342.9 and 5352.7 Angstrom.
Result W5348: 83.51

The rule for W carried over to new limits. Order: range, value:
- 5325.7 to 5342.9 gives 87.27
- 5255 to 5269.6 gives 85.82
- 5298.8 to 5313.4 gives 89.57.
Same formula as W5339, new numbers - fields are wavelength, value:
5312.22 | 87.29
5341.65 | 80.89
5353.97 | 86.67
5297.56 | 75.84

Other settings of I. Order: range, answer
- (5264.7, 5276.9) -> 73.1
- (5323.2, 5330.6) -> 73.7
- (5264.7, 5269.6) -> 68.7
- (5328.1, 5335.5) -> 79.3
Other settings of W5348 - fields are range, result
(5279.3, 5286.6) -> 81.75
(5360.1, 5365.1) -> 85.16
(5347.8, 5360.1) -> 87.26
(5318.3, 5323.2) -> 85.99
